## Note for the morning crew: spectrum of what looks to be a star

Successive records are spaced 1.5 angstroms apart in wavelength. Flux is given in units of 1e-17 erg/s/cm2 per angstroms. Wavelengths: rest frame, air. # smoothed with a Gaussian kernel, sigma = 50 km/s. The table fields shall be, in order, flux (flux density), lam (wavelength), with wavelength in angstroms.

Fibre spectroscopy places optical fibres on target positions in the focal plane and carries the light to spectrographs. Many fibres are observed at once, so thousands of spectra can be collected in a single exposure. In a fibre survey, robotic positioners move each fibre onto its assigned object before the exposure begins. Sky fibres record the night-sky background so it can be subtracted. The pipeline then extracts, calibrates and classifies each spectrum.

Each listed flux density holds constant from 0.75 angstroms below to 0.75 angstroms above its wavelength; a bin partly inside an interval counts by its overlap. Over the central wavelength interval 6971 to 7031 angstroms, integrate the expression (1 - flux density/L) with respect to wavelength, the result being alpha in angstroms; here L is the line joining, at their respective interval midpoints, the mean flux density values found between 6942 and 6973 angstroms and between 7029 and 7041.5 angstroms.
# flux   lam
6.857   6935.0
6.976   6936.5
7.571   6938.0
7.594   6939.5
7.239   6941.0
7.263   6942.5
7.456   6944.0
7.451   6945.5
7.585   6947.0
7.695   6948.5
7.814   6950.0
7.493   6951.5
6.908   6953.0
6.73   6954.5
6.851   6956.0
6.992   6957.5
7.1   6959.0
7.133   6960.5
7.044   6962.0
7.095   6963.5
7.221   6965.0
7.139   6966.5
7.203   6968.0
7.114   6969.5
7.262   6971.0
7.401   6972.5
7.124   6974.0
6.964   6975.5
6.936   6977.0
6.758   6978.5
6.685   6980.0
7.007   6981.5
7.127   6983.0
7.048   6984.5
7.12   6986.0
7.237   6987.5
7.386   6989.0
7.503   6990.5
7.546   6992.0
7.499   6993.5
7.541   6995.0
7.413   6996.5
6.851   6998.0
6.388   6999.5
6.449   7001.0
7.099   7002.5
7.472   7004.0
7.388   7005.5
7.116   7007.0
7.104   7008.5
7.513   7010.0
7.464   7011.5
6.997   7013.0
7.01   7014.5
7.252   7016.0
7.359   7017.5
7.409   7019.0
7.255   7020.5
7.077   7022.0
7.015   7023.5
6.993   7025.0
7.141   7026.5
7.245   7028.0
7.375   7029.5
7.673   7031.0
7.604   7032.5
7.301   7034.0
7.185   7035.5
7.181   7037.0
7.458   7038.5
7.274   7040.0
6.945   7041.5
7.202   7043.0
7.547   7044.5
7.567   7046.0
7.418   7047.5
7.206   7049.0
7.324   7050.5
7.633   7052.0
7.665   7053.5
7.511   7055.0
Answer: 1.1 angstroms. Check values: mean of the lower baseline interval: 7.23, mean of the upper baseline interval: 7.36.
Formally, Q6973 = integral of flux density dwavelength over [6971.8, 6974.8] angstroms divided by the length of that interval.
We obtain 7.26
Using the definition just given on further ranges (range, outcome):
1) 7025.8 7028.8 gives 7.2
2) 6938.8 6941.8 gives 7.41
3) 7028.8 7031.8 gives 7.53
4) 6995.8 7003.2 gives 6.83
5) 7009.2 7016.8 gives 7.25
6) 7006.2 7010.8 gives 7.25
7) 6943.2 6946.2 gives 7.45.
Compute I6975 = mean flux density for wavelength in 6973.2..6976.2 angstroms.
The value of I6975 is 7.05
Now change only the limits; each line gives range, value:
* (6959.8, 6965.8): 7.12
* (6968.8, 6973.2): 7.26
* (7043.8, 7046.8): 7.55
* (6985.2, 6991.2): 7.31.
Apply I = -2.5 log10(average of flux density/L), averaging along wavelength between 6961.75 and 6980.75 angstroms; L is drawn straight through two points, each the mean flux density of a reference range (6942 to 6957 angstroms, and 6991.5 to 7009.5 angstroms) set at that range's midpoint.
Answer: 0.03 mag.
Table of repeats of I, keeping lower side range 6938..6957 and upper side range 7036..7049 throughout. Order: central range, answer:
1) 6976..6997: 0.02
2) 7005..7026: 0.02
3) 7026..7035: -0.01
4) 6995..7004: 0.06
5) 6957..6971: 0.03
